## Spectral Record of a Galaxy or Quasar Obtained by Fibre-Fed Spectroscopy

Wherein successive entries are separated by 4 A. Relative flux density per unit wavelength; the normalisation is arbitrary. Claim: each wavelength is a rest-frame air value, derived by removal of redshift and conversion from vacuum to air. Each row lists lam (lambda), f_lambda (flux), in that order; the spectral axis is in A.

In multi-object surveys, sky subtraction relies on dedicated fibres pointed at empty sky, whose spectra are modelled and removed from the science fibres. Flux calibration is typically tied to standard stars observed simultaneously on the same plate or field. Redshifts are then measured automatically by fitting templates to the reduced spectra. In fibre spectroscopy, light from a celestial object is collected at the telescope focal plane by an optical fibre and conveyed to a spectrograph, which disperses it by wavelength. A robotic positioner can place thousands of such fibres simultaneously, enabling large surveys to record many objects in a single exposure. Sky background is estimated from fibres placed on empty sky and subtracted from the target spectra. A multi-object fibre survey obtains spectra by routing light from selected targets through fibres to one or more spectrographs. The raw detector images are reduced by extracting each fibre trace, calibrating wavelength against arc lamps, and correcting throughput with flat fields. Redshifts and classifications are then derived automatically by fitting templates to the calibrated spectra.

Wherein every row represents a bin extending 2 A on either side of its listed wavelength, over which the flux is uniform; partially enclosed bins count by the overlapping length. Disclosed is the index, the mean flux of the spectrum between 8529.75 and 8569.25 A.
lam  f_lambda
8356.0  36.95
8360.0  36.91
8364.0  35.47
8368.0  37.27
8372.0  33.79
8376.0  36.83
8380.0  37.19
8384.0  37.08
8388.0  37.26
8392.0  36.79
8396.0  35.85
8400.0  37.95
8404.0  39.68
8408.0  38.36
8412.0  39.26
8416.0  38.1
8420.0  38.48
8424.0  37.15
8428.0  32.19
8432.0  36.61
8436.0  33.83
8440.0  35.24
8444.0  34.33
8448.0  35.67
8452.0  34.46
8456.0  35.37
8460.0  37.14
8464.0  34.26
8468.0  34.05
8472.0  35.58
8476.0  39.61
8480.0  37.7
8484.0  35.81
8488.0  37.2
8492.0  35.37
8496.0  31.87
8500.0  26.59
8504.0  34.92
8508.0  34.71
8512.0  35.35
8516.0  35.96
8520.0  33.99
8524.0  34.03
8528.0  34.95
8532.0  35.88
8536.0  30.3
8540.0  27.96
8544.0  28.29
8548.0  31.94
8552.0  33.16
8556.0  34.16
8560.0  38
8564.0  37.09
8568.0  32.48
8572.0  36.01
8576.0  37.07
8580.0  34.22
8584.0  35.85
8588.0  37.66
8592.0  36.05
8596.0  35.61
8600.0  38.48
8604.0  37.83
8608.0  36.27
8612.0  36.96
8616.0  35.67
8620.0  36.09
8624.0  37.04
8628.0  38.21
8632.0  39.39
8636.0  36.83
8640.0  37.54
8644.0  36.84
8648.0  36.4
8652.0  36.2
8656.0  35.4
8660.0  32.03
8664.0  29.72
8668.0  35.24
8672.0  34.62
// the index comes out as 32.9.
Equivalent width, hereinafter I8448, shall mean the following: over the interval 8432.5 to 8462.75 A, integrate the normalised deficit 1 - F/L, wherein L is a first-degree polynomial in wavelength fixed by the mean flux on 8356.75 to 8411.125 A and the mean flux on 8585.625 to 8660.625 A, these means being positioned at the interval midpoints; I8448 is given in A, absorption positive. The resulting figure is 1.4 A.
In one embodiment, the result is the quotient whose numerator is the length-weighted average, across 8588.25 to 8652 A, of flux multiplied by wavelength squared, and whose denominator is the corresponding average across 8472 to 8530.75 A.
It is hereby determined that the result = 1.09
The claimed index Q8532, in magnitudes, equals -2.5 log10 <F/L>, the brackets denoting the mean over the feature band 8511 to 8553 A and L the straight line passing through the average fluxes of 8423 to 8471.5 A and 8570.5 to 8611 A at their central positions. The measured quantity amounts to 0.097 mag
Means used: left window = 35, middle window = 32.8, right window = 36.5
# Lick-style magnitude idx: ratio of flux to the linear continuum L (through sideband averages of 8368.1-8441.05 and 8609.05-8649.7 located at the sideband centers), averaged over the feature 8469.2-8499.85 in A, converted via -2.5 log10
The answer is 0.04 mag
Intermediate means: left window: 36.8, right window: 37.1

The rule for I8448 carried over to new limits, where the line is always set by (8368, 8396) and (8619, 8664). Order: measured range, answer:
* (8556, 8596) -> 0.4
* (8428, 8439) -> 0.5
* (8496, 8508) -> 1.6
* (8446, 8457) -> 0.4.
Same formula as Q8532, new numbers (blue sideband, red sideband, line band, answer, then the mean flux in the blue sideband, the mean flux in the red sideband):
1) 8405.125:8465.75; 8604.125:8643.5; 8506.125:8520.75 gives 0.043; 36.1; 37.1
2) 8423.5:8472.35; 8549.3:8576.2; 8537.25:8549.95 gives 0.194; 35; 35.2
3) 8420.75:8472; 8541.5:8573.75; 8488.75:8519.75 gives 0.023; 35.1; 33.8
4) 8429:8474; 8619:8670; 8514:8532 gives 0.016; 35.1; 35.9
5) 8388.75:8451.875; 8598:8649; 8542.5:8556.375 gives 0.166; 36.6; 37.2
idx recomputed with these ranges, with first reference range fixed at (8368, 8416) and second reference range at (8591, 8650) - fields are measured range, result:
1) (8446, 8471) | 0.06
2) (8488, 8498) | 0.09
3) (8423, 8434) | 0.06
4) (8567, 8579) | 0.05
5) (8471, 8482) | -0.02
